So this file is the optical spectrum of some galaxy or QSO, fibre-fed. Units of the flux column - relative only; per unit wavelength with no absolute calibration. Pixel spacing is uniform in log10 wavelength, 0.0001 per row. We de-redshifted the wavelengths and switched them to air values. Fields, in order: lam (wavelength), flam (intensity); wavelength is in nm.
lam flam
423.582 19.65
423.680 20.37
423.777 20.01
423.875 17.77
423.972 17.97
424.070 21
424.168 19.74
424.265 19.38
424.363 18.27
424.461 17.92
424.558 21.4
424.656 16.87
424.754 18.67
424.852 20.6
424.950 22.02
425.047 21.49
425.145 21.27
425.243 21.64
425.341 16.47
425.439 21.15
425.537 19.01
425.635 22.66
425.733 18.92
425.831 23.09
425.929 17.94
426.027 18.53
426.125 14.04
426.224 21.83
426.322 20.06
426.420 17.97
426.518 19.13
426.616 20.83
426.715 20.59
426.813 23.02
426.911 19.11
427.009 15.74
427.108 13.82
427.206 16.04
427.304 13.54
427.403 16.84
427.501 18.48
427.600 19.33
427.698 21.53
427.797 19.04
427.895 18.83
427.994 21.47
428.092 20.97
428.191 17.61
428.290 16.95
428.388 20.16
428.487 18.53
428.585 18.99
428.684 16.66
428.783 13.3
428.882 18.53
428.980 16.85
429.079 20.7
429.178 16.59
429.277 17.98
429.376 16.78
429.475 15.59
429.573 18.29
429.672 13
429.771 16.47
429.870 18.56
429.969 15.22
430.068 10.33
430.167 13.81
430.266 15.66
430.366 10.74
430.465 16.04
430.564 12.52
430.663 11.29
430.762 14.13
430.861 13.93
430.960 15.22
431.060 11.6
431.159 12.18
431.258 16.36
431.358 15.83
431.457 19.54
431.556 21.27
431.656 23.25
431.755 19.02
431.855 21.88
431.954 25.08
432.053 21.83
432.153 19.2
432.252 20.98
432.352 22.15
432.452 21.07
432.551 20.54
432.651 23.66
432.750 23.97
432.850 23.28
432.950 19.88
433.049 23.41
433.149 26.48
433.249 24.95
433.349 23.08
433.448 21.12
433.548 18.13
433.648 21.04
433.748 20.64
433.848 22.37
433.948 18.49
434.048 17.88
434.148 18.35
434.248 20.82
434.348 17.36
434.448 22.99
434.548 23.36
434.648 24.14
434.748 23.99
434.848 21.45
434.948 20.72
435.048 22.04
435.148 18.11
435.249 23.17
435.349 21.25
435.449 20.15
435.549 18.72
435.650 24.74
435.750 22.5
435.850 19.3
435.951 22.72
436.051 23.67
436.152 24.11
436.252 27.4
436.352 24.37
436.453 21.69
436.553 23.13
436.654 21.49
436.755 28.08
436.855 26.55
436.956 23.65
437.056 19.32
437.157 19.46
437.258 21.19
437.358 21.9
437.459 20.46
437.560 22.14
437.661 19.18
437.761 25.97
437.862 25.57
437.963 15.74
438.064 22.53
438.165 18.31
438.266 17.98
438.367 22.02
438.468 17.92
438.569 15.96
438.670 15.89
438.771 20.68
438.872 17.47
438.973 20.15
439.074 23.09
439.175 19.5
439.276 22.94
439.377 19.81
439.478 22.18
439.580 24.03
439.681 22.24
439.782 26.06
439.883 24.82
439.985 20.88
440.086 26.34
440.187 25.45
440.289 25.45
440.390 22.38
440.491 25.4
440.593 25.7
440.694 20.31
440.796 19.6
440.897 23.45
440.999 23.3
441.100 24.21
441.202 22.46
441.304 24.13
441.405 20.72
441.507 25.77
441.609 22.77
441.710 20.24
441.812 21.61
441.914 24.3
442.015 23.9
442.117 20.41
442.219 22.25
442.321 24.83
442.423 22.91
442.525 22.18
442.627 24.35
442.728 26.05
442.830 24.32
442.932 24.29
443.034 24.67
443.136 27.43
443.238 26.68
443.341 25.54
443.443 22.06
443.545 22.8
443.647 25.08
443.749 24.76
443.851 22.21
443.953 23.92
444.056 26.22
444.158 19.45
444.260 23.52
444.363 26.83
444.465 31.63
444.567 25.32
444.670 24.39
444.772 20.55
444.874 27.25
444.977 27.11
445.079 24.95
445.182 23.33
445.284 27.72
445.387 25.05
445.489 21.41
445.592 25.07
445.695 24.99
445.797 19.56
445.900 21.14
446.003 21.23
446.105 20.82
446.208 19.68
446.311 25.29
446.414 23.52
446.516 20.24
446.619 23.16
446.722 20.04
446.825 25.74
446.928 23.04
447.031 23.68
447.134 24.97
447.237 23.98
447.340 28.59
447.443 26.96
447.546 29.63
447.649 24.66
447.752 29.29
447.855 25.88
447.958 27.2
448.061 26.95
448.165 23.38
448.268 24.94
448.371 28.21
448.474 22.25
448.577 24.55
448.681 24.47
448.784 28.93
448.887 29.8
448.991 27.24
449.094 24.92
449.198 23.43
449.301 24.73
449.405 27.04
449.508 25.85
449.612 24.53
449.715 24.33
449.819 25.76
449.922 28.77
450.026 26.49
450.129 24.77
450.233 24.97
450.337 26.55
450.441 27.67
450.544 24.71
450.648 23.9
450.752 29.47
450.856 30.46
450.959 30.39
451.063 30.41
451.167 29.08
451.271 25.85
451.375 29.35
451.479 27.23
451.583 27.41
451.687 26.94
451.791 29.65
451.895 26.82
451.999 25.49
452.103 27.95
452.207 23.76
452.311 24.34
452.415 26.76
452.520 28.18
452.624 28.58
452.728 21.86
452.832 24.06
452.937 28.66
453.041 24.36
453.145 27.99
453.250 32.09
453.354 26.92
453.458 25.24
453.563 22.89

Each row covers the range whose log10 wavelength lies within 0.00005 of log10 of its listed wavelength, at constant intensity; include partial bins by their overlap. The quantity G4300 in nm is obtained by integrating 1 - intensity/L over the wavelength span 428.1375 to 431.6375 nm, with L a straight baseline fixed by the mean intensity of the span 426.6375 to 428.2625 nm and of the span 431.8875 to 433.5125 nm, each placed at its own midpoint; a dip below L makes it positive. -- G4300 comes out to 0.74 nm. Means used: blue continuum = 18.5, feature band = 16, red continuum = 22.5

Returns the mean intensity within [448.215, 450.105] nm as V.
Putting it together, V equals 25.9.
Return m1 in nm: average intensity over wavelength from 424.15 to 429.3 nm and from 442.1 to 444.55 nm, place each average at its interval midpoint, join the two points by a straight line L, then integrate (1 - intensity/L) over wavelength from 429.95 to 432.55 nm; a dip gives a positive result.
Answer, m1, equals 0.44 nm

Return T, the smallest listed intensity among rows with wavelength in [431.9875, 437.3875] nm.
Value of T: 17.36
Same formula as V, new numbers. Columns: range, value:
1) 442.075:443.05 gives 23.6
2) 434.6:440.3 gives 21.9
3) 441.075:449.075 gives 24.4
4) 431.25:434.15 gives 21.3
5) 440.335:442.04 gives 23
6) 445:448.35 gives 24.3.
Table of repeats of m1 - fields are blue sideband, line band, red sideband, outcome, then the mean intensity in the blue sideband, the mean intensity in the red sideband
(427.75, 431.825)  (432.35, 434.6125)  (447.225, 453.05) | -0.385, 16.6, 26.6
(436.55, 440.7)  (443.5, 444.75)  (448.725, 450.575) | -0.030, 21.9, 26.2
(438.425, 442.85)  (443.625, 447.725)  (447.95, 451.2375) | 0.082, 22.5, 26.4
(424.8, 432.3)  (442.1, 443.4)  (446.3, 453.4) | -0.050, 18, 26.2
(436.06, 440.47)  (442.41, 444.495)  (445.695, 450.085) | -0.089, 22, 24.9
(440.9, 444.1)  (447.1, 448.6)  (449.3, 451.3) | -0.016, 23.7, 26.9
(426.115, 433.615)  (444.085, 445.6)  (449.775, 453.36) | -0.034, 18.4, 27.1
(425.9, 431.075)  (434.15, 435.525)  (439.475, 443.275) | -0.072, 17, 23.6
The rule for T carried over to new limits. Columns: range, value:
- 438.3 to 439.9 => 15.89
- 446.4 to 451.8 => 20.04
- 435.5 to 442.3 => 15.74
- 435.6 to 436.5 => 19.3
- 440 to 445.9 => 19.45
